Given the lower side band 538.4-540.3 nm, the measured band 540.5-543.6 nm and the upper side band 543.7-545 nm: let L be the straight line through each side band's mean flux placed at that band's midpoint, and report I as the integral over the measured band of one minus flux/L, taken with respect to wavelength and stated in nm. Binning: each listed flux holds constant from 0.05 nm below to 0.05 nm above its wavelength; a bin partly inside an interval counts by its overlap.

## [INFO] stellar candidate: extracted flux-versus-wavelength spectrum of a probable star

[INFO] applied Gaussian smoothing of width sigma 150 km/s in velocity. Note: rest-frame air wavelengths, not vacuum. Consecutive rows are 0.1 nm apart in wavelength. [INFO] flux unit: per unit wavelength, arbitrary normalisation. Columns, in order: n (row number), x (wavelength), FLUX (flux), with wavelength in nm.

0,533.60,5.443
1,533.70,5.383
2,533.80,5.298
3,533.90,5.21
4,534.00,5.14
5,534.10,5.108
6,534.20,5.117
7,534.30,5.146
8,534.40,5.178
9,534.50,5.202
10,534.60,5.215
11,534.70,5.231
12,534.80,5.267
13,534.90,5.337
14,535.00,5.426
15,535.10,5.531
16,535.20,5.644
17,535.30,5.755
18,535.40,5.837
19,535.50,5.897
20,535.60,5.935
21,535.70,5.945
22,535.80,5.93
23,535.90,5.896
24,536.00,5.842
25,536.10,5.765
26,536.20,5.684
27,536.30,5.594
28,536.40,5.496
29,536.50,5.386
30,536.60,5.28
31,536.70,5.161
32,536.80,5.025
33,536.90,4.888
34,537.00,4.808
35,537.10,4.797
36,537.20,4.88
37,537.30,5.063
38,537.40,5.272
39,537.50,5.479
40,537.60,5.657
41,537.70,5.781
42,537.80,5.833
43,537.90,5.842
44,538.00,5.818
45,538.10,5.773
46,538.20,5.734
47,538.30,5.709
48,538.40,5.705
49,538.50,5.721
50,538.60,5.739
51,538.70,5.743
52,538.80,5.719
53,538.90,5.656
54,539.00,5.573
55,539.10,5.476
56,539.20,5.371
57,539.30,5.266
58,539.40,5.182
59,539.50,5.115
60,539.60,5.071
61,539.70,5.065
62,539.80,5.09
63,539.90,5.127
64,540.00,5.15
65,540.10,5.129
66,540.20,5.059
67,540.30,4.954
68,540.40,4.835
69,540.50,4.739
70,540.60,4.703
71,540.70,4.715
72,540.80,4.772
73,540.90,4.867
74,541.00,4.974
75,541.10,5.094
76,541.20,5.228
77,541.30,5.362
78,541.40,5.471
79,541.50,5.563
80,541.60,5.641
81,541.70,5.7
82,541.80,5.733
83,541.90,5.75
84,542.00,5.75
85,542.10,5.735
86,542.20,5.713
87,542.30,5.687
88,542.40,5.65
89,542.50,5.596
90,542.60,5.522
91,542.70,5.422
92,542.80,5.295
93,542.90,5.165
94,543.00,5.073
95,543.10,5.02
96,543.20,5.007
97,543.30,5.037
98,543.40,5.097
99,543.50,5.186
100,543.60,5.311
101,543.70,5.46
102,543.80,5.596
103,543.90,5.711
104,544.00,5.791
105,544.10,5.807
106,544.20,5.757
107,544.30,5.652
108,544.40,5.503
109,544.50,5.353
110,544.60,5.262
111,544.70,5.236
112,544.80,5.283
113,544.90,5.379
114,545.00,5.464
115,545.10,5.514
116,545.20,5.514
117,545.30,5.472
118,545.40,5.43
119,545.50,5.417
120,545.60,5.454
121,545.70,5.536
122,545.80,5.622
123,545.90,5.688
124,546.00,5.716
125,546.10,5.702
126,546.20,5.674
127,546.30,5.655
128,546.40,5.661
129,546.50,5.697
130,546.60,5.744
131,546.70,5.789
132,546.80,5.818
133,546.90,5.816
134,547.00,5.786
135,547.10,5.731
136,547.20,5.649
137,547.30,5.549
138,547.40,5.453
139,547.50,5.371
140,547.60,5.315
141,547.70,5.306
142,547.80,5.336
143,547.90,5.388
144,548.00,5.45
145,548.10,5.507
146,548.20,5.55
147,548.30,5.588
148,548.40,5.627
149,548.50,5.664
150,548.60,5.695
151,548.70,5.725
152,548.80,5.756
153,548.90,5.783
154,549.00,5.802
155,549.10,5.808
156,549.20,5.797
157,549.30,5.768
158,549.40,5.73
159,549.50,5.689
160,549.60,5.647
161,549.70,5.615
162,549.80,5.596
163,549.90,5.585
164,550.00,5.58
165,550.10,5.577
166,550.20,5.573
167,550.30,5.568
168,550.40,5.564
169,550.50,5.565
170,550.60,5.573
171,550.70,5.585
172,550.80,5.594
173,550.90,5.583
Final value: 0.076 nm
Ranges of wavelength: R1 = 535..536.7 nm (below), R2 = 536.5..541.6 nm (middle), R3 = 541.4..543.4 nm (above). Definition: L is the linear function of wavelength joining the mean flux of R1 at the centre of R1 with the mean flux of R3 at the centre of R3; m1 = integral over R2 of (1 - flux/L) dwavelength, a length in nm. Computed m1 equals 0.270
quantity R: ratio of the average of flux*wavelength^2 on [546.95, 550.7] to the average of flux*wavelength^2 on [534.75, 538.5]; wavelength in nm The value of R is 1.06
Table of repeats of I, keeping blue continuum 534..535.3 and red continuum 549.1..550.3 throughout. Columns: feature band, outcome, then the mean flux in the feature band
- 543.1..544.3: 0.02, 5.42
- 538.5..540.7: 0.08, 5.23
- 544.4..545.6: 0.03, 5.4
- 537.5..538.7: -0.08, 5.74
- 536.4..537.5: 0.05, 5.1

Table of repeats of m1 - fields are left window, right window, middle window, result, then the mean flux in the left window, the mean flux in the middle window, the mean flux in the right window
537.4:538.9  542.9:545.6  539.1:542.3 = 0.20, 5.71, 5.23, 5.39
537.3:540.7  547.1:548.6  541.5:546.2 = -0.04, 5.38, 5.49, 5.5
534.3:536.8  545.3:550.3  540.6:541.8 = 0.08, 5.54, 5.22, 5.62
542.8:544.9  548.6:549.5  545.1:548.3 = 0.00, 5.36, 5.57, 5.76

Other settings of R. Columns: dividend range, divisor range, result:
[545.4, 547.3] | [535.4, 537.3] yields 1.08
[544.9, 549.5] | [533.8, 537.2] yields 1.08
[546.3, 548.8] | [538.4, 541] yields 1.11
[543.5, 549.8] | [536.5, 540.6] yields 1.08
